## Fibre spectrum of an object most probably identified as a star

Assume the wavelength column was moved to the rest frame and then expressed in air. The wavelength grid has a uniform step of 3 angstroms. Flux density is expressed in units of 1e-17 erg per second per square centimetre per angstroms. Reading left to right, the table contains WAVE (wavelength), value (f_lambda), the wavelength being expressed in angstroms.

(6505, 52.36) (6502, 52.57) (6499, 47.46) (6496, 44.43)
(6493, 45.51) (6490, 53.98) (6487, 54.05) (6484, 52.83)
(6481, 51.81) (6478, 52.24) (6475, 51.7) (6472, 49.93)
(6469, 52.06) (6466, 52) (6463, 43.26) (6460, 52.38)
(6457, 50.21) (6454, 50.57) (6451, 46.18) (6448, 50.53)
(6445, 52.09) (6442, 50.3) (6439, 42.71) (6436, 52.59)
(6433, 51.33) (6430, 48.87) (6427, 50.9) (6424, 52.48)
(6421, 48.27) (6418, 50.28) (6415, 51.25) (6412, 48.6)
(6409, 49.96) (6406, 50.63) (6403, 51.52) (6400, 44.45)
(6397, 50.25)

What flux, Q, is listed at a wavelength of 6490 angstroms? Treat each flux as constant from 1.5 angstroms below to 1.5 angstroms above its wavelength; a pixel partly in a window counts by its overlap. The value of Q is 53.98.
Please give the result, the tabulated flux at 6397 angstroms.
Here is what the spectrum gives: 50.25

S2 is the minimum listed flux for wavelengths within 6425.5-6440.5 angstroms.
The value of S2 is 42.71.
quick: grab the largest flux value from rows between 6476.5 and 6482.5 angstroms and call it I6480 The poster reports 52.24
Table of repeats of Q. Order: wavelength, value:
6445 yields 52.09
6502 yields 52.57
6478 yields 52.24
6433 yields 51.33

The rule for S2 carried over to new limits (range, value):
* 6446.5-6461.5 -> 46.18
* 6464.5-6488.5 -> 49.93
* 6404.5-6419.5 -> 48.6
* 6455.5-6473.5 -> 43.26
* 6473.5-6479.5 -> 51.7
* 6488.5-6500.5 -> 44.43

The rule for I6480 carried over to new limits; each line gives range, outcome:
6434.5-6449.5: 52.59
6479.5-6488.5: 54.05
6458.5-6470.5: 52.38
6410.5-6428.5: 52.48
